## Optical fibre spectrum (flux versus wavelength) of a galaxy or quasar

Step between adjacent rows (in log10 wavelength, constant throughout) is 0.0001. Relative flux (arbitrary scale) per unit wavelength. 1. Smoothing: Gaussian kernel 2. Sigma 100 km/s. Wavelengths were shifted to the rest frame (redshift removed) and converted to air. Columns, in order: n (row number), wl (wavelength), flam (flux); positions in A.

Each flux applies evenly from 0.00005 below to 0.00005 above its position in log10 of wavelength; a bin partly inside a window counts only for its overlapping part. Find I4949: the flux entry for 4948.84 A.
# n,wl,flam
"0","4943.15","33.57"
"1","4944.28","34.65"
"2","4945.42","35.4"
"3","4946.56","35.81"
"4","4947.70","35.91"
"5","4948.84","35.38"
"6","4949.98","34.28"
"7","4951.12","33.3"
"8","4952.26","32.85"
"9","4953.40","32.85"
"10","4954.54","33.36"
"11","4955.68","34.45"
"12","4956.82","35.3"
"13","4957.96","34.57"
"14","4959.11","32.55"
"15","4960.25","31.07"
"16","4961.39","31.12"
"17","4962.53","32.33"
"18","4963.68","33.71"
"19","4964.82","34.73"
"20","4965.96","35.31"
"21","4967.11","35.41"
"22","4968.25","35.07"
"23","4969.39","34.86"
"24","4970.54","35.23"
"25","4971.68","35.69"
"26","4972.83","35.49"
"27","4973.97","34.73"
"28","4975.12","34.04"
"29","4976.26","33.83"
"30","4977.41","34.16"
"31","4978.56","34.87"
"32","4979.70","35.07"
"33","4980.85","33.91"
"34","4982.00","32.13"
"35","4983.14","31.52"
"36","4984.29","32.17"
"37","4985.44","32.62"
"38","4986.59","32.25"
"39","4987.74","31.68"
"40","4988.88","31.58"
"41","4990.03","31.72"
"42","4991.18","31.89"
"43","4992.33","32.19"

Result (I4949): 35.38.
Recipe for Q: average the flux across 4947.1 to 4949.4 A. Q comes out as 35.6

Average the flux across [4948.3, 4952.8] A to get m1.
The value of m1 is 33.9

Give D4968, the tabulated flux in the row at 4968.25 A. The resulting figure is 35.07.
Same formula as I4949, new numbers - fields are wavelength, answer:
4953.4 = 32.85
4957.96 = 34.57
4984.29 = 32.17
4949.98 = 34.28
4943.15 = 33.57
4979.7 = 35.07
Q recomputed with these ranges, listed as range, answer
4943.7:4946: 35.1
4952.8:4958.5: 34.1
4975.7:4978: 33.9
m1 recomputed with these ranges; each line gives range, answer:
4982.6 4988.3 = 32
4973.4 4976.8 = 34.2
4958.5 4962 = 31.6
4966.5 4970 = 35.1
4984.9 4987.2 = 32.4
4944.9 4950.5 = 35.3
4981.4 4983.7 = 31.9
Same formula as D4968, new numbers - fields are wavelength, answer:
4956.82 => 35.3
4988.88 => 31.58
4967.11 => 35.41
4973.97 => 34.73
